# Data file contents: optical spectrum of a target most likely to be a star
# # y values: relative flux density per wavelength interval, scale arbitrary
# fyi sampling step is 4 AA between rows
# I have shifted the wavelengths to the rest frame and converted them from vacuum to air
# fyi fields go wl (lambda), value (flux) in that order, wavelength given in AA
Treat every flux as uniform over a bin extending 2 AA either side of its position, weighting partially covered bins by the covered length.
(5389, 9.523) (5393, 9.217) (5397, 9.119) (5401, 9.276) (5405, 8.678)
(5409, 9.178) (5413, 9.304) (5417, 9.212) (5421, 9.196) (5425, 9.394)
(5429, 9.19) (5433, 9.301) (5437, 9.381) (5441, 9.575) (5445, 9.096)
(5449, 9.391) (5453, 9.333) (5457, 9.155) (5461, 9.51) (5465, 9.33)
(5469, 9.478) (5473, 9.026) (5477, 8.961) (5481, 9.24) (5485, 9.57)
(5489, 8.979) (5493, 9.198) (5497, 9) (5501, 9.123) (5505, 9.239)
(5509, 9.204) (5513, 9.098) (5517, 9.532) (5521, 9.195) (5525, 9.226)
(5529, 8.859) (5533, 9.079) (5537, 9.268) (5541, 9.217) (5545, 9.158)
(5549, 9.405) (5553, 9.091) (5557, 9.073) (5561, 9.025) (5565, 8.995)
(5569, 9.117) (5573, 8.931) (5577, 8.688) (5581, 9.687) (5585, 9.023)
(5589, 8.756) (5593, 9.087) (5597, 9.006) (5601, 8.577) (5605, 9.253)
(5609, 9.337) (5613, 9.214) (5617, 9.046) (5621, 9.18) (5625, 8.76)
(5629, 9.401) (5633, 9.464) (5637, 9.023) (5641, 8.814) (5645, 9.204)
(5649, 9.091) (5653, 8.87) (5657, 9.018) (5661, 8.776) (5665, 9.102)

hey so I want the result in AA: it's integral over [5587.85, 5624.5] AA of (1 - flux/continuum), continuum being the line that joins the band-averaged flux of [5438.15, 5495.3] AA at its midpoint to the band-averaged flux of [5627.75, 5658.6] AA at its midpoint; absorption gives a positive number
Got 0.4 AA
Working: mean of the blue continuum 9.27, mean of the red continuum 9.1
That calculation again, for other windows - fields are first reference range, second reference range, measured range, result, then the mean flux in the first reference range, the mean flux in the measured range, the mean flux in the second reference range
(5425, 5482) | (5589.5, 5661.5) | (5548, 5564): 0.1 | 9.29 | 9.12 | 9.06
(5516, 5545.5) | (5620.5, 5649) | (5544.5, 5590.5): 0.4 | 9.18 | 9.08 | 9.12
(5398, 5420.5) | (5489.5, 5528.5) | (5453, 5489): -0.4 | 9.13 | 9.27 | 9.18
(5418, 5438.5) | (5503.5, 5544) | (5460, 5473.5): -0.2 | 9.29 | 9.36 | 9.19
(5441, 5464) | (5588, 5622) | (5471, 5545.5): 0.5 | 9.32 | 9.17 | 9.06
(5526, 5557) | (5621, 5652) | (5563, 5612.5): 0.5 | 9.15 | 9.04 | 9.11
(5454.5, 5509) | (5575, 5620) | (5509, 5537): 0.0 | 9.22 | 9.17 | 9.06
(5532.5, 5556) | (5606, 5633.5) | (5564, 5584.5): 0.3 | 9.21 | 9.08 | 9.19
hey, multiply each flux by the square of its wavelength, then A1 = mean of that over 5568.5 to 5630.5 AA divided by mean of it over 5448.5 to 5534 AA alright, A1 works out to 1.02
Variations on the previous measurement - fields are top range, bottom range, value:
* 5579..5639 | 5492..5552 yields 1.02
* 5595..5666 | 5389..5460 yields 1.06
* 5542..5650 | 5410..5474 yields 1.03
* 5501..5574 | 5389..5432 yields 1.04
